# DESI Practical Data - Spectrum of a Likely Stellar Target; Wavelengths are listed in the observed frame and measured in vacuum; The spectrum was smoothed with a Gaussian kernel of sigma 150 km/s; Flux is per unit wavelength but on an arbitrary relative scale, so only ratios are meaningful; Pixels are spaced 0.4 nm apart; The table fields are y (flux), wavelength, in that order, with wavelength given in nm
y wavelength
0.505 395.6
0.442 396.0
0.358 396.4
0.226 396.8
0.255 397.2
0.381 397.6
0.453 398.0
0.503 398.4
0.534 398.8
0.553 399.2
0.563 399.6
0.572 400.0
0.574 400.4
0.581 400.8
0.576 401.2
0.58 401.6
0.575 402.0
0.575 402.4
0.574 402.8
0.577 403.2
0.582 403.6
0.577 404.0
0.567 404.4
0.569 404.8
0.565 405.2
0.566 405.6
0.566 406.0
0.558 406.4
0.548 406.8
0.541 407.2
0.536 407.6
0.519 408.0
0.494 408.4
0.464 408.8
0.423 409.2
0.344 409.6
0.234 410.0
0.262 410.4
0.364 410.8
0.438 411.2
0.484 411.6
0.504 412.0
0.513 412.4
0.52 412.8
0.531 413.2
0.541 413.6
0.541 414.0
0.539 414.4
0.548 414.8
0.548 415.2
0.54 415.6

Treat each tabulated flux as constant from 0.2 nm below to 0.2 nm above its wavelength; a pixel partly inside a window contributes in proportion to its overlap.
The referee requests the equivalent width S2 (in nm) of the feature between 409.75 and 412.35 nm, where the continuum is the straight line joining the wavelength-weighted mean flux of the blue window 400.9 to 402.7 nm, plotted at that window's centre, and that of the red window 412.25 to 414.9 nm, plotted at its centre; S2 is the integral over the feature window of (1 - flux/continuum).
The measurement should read 0.74 nm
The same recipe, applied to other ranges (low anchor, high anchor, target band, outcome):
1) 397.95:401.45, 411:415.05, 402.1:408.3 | -0.28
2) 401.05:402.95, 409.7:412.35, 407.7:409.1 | -0.15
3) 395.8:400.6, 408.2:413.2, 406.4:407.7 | -0.34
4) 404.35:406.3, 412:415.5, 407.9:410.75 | 0.86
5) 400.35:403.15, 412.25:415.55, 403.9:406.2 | -0.01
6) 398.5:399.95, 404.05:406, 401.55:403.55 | -0.06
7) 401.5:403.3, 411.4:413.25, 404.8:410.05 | 0.42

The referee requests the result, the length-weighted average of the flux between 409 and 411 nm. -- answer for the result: 0.325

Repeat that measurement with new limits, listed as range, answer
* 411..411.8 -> 0.461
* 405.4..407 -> 0.56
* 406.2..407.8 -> 0.546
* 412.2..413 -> 0.516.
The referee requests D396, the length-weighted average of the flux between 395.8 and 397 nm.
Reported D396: 0.342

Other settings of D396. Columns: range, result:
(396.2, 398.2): 0.335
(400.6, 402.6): 0.577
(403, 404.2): 0.579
